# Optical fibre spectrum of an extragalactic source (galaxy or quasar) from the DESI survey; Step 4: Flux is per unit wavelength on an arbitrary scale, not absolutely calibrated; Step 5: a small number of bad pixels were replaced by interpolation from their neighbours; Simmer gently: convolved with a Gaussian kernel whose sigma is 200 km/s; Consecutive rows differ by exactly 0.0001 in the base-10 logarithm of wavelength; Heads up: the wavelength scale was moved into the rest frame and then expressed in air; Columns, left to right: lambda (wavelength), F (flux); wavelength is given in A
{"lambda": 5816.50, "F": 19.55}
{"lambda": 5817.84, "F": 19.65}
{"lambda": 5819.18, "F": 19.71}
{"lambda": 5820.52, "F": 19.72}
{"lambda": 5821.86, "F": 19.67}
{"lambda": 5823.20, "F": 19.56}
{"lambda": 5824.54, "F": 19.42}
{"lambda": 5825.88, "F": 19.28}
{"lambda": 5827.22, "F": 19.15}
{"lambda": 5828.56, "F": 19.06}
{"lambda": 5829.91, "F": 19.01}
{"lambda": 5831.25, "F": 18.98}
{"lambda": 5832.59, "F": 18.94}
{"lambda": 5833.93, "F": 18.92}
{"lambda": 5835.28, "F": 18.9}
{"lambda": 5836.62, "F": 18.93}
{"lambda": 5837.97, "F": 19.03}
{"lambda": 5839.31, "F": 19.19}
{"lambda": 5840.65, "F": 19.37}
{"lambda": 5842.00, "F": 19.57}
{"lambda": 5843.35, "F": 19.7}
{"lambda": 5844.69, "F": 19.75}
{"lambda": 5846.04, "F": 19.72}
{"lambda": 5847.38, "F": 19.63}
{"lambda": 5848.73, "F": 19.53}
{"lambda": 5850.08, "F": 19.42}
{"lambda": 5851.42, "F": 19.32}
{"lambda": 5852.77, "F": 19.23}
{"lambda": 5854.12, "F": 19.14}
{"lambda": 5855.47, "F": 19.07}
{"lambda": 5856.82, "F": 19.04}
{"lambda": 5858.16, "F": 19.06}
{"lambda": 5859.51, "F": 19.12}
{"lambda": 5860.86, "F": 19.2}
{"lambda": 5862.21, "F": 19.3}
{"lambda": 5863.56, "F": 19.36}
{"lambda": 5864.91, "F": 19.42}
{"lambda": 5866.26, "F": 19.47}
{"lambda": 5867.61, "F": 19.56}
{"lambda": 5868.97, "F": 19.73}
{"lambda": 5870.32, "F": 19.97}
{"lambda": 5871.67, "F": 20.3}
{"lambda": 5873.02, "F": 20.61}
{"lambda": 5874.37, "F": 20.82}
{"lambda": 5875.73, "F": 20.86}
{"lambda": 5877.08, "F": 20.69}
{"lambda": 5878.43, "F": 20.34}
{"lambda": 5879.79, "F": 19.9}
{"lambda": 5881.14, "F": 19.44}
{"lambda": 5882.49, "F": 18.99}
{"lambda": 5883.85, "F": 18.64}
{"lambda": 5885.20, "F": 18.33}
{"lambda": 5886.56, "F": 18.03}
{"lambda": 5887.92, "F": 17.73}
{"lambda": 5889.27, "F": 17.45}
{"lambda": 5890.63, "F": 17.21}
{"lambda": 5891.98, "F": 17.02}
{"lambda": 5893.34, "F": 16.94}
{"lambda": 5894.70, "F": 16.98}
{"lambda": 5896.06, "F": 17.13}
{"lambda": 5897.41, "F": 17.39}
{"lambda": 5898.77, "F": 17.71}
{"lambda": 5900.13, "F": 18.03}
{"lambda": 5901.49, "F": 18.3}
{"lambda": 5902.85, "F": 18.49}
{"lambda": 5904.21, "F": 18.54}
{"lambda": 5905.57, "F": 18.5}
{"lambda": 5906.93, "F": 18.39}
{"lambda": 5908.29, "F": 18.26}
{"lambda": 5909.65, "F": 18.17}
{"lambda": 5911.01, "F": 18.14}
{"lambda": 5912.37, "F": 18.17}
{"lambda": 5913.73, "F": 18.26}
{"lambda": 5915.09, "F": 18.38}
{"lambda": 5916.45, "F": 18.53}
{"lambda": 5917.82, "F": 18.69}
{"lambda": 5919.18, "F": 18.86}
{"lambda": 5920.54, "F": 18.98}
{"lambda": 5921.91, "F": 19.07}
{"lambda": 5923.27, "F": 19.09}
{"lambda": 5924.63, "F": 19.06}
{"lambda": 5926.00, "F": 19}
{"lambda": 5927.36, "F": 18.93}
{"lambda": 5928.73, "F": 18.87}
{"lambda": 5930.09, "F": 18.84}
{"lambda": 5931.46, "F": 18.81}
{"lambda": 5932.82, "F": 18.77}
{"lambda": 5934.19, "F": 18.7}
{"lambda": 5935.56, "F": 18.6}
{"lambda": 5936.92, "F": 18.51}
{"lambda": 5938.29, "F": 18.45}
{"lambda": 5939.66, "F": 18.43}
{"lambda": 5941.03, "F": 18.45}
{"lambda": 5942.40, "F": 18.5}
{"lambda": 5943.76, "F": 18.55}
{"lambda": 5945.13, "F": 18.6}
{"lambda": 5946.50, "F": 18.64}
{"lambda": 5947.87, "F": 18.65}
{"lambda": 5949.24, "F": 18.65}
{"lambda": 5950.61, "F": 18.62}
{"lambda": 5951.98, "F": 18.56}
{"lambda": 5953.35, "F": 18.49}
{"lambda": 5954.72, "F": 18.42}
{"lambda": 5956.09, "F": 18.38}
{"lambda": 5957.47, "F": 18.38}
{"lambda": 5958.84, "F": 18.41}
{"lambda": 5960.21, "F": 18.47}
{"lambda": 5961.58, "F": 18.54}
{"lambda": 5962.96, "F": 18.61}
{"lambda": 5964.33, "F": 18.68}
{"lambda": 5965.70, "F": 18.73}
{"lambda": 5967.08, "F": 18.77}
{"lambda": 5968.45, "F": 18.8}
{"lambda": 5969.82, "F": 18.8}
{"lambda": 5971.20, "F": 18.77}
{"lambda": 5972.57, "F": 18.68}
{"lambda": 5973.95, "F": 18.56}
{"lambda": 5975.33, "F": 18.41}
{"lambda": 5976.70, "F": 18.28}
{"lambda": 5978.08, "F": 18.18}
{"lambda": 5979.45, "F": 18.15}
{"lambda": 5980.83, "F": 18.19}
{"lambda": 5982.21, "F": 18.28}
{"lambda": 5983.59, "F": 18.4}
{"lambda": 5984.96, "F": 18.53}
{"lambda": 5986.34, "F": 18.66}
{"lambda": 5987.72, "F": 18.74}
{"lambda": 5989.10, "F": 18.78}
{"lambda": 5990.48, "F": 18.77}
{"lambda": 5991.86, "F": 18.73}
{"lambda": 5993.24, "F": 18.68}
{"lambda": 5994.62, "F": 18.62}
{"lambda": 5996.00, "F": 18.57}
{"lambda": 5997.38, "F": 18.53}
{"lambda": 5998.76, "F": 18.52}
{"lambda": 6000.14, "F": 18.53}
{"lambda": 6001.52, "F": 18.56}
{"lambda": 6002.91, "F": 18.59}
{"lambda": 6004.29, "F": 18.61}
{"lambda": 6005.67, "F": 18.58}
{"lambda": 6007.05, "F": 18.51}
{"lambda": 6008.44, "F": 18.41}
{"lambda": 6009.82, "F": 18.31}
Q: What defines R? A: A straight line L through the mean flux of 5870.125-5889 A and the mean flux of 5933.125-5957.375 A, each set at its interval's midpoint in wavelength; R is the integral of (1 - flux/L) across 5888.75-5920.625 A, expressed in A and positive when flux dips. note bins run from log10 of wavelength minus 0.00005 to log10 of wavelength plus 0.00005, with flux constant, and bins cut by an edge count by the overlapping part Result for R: 1.9 A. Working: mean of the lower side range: 19.6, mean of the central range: 18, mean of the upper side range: 18.5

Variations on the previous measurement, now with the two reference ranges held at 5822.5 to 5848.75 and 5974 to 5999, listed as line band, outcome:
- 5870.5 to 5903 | 0.6 A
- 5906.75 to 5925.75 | 0.3 A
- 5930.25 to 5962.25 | 0.3 A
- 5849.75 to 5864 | 0.0 A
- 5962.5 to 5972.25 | -0.1 A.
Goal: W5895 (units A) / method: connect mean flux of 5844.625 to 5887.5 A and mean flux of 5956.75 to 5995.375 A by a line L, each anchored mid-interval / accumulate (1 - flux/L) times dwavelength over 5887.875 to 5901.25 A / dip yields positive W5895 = 1.3 A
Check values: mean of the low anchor 19.5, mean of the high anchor 18.6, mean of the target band 17.4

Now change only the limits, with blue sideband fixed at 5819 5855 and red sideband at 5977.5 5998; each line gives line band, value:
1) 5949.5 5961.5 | 0.1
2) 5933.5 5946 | 0.2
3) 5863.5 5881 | -0.9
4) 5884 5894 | 0.8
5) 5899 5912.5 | 0.5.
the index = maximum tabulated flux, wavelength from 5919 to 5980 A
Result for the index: 19.09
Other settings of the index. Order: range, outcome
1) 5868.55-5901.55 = 20.86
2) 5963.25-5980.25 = 18.8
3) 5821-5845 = 19.75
